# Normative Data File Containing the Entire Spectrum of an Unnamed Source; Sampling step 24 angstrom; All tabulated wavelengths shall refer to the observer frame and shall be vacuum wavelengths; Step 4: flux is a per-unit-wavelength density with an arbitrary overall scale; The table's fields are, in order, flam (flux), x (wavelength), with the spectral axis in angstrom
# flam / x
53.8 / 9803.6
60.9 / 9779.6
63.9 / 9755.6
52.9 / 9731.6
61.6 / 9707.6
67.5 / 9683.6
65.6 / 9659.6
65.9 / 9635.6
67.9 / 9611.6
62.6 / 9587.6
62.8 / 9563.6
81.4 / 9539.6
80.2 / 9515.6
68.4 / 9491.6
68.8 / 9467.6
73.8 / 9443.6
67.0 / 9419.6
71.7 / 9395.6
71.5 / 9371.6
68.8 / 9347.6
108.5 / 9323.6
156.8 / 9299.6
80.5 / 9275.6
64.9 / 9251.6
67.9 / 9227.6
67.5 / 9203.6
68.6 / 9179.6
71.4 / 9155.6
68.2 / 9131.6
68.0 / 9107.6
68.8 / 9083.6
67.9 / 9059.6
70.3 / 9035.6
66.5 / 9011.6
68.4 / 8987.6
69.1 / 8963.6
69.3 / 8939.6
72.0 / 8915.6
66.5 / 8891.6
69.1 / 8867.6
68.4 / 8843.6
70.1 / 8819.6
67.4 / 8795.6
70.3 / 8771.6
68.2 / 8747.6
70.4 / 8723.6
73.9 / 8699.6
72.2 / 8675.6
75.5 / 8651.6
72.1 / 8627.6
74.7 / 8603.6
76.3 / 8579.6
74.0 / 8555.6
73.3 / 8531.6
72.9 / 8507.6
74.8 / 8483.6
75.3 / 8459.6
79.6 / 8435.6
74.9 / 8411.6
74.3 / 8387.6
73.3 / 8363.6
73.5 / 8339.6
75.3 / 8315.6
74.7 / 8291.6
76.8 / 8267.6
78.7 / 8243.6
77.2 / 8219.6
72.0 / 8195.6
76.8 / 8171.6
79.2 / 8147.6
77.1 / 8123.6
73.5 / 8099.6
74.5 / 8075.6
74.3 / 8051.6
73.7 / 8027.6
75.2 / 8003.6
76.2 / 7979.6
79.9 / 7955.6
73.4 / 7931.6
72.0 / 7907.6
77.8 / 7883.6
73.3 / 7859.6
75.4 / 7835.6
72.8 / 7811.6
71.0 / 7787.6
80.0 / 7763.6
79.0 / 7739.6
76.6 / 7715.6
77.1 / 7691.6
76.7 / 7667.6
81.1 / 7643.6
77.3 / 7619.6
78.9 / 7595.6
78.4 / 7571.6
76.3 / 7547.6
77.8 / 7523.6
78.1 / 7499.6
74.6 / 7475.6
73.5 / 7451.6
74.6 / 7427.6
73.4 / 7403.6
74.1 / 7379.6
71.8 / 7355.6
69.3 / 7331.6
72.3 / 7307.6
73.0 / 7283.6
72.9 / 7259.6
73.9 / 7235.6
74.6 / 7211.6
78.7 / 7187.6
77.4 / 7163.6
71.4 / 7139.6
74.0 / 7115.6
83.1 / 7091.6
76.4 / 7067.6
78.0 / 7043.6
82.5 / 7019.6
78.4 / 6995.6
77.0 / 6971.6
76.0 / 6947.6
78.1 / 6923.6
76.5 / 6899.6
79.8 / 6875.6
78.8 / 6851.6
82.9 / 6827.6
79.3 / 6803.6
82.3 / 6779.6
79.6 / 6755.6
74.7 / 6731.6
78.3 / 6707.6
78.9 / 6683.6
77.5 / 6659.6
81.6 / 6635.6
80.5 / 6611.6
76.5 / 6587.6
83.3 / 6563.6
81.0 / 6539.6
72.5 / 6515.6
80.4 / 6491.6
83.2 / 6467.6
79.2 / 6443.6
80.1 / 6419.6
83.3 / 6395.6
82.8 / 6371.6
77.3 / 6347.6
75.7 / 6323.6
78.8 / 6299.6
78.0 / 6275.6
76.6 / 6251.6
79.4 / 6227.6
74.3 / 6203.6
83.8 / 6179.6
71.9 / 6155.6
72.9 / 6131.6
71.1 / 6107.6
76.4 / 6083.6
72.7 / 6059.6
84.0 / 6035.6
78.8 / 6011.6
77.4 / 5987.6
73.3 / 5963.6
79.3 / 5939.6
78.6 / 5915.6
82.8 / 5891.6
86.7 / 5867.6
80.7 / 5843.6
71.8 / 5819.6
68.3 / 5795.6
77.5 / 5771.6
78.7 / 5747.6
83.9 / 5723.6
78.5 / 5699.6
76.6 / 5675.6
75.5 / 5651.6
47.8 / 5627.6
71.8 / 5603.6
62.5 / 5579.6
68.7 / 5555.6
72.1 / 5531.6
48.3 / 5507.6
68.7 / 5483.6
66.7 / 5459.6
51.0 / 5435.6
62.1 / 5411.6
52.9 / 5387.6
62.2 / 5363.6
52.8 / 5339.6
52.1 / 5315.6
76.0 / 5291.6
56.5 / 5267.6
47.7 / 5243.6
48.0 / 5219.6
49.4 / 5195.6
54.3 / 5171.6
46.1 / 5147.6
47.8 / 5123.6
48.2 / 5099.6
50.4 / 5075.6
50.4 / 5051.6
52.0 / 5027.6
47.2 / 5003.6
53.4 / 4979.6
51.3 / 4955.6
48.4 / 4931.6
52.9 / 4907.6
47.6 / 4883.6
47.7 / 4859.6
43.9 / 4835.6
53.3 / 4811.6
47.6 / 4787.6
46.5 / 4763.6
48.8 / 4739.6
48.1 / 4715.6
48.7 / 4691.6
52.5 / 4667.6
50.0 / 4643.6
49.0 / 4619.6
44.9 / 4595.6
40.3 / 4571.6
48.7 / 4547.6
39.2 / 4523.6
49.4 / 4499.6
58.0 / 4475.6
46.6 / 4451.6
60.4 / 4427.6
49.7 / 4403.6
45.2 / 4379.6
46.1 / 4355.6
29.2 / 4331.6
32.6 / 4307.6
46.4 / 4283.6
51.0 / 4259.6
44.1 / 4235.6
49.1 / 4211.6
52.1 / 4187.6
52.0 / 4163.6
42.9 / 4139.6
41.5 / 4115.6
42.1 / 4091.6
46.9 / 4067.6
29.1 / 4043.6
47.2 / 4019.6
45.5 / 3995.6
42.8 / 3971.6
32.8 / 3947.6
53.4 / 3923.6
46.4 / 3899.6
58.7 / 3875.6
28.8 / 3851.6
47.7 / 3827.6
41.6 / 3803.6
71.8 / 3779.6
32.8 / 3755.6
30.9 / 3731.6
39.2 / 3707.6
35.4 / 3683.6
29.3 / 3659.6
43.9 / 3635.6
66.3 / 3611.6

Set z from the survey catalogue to 0.416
